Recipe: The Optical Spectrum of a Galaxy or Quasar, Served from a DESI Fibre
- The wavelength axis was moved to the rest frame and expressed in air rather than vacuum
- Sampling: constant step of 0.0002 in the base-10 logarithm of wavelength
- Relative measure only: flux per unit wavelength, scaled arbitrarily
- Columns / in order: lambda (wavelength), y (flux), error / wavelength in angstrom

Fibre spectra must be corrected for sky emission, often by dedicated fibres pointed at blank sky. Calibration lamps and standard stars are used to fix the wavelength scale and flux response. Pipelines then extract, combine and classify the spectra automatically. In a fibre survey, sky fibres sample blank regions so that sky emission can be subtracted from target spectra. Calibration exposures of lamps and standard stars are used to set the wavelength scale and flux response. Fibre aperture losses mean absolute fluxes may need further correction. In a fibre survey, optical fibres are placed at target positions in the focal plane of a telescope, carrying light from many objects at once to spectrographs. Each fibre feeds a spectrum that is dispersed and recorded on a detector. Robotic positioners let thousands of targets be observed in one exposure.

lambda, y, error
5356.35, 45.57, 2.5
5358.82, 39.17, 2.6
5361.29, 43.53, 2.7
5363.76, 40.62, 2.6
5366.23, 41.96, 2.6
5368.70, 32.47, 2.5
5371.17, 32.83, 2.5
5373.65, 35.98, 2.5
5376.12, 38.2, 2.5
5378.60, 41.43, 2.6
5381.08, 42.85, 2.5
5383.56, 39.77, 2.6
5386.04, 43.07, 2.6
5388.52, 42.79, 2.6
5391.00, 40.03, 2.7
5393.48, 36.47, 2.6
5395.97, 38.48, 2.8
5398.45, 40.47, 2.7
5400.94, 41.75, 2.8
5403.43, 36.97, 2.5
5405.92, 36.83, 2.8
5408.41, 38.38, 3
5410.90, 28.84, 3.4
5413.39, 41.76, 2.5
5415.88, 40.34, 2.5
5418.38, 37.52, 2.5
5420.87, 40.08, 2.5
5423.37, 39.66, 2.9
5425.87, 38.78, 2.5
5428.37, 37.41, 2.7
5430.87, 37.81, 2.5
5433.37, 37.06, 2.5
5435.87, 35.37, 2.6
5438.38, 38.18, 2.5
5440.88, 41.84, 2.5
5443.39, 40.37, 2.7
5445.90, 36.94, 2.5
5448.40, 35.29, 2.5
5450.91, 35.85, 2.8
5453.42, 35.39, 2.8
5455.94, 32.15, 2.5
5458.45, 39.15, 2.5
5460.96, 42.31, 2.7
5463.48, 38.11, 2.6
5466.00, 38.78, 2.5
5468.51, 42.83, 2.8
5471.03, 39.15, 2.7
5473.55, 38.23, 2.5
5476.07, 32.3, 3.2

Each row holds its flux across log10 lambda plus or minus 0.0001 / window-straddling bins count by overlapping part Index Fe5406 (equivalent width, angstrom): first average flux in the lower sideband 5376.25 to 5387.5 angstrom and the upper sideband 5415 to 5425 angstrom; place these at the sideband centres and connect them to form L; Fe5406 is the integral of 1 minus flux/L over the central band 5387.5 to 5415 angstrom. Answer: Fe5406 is 1.32 angstrom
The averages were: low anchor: 41.4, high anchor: 39.3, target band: 38.4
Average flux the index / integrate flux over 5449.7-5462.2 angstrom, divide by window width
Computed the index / 37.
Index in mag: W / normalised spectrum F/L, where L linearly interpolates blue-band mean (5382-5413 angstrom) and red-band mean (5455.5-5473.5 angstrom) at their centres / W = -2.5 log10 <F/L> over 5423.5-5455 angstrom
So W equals 0.04 mag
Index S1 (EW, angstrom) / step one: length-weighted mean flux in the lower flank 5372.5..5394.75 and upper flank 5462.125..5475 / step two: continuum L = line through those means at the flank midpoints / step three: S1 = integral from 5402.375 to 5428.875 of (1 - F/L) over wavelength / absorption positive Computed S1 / 1.3 angstrom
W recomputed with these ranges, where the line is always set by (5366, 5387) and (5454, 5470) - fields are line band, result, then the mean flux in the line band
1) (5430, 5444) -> 0.01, 38.4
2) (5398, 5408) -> -0.01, 38.8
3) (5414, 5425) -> -0.02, 39.5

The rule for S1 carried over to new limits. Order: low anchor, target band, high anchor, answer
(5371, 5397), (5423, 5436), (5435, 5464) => 0.1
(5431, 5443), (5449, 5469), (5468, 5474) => 0.8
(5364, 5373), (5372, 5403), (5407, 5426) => -2.4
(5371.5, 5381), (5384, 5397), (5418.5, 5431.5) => -0.5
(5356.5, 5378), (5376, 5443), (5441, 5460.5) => -2.2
